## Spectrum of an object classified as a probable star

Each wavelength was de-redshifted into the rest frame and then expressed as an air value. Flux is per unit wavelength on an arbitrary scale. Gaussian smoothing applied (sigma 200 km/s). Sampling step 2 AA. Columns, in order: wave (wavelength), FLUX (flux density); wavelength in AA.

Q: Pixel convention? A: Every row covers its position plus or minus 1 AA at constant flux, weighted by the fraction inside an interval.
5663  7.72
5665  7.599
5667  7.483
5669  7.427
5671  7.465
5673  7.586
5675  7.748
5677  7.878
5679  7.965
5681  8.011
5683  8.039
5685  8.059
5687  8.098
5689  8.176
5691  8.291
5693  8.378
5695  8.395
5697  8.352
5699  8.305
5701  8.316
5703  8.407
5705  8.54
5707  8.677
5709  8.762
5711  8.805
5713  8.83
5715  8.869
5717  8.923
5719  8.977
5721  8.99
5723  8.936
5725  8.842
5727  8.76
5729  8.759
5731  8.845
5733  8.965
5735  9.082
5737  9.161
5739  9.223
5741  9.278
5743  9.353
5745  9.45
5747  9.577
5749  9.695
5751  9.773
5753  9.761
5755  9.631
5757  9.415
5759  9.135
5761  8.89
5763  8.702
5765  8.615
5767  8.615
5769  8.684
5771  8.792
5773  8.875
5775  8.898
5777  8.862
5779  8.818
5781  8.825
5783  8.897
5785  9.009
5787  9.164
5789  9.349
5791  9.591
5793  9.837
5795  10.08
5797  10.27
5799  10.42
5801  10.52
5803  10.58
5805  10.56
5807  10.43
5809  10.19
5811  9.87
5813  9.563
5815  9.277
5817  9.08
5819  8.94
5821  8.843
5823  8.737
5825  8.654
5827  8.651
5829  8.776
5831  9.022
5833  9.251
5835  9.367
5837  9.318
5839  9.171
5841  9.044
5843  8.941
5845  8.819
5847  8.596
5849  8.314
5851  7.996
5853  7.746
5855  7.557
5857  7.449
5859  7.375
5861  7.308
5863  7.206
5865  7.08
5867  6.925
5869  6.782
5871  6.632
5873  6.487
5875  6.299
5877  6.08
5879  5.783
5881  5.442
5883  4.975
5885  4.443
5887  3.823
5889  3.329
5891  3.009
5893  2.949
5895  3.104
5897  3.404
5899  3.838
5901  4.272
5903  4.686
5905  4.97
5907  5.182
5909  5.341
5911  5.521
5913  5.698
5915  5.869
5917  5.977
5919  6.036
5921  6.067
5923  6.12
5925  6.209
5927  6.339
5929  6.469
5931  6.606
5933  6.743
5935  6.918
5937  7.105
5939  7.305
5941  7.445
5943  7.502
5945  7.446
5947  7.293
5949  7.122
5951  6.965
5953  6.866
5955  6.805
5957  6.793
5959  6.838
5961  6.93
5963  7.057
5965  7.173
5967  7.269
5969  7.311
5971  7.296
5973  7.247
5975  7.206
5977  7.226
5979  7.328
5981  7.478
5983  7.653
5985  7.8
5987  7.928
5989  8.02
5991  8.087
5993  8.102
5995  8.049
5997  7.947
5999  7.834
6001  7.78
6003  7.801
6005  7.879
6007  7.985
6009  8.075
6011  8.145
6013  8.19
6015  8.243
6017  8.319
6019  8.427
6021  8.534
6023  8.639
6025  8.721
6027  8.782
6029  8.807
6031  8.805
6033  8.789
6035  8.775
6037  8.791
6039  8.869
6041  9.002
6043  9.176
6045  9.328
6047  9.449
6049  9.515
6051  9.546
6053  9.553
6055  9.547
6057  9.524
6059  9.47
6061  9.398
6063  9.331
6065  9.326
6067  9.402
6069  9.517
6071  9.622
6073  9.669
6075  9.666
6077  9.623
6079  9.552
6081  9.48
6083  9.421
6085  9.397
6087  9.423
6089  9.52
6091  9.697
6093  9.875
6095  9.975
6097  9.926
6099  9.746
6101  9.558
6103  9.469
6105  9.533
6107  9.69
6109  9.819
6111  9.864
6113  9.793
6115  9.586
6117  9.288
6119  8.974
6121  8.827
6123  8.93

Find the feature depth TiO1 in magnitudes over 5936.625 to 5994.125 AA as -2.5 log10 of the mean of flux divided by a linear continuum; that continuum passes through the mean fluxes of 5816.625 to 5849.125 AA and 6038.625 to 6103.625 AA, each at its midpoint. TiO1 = 0.25 mag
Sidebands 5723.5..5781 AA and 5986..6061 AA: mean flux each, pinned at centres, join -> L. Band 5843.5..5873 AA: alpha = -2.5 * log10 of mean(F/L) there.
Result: 0.18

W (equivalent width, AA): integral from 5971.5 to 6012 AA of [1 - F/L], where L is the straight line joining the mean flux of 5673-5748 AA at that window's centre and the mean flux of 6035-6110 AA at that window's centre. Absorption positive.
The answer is 6.6 AA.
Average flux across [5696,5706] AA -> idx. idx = 8.38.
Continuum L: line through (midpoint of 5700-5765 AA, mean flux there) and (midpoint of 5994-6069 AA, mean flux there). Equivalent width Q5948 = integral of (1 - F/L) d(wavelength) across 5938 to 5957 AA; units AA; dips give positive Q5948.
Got 3.6 AA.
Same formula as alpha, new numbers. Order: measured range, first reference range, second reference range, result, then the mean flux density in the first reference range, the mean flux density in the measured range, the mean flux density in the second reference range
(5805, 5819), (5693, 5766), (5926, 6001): -0.16 mag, 8.96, 9.74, 7.29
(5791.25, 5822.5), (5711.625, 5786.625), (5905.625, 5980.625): -0.18 mag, 9.05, 9.87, 6.72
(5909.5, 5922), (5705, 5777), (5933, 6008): 0.31 mag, 9.03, 5.84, 7.42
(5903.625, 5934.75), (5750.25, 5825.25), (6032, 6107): 0.50 mag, 9.38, 5.95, 9.45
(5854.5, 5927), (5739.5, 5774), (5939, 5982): 0.38 mag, 9.19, 5.53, 7.17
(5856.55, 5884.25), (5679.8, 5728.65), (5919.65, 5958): 0.13 mag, 8.53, 6.52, 6.84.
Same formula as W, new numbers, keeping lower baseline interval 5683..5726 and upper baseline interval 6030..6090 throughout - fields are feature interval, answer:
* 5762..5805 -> -3.0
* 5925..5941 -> 4.0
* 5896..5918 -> 9.8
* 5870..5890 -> 8.1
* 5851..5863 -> 1.9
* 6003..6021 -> 2.1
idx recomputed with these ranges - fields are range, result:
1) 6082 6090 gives 9.44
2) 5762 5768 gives 8.64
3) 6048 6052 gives 9.53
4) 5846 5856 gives 8.04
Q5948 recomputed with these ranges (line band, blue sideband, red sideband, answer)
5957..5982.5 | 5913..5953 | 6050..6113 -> 0.8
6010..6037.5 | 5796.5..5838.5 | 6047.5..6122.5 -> 2.8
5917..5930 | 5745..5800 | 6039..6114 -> 4.4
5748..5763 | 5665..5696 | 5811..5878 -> -2.6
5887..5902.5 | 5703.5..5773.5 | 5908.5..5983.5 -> 8.2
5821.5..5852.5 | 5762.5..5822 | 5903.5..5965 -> -1.2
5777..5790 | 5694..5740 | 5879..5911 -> -3.5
